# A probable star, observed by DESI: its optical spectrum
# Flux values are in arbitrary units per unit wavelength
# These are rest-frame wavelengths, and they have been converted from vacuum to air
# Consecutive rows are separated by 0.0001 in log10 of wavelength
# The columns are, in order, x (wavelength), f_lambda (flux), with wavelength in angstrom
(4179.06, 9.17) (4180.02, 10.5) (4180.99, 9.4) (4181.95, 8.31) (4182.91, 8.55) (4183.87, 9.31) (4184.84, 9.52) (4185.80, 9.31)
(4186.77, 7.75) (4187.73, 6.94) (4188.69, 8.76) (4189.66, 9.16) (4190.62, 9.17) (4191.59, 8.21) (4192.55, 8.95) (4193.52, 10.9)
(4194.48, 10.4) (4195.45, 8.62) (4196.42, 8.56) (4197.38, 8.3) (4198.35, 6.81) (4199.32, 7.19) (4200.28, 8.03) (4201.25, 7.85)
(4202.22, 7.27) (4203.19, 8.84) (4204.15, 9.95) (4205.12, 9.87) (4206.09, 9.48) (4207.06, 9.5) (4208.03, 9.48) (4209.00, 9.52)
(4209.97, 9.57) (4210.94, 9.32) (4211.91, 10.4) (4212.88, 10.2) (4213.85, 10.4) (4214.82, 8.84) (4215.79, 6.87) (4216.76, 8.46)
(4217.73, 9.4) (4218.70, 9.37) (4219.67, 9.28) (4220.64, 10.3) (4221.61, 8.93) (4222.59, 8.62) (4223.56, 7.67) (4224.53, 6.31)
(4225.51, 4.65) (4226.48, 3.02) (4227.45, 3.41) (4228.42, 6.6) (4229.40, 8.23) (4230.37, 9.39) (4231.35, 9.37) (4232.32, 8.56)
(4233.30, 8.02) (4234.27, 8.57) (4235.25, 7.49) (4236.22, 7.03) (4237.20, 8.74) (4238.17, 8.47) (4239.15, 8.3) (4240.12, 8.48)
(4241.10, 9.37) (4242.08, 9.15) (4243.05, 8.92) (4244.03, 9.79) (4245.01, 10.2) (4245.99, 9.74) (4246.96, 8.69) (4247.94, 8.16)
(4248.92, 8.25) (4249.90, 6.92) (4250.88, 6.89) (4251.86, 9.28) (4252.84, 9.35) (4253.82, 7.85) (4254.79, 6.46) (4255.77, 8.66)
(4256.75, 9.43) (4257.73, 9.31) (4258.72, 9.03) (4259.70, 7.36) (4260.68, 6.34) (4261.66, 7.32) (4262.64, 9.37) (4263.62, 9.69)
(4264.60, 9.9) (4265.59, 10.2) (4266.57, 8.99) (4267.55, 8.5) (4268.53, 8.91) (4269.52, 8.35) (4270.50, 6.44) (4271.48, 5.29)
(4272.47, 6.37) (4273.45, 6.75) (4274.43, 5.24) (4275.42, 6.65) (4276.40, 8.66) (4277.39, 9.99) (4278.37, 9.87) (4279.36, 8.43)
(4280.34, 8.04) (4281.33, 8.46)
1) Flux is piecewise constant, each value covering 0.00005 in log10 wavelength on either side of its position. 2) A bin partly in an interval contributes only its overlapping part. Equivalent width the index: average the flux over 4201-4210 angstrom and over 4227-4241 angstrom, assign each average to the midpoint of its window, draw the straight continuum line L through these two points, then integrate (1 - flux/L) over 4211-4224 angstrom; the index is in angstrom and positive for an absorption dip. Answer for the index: -0.8 angstrom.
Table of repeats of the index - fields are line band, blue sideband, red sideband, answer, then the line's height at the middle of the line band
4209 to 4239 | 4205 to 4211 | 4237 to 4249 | 3.47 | 9.27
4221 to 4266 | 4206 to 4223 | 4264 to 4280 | 2.52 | 8.68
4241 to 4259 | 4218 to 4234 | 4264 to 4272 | -1.47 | 8.04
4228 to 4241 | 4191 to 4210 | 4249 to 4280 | 0.26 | 8.46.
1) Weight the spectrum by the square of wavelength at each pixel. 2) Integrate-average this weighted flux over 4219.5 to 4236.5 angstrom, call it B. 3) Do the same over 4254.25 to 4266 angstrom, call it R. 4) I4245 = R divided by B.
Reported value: 1.2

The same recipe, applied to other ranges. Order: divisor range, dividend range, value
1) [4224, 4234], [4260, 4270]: 1.31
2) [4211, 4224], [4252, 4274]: 0.91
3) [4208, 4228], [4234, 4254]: 1.05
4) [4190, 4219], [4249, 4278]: 0.92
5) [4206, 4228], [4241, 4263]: 1.03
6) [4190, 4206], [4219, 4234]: 0.88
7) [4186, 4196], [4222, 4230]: 0.70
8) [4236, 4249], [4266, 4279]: 0.88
